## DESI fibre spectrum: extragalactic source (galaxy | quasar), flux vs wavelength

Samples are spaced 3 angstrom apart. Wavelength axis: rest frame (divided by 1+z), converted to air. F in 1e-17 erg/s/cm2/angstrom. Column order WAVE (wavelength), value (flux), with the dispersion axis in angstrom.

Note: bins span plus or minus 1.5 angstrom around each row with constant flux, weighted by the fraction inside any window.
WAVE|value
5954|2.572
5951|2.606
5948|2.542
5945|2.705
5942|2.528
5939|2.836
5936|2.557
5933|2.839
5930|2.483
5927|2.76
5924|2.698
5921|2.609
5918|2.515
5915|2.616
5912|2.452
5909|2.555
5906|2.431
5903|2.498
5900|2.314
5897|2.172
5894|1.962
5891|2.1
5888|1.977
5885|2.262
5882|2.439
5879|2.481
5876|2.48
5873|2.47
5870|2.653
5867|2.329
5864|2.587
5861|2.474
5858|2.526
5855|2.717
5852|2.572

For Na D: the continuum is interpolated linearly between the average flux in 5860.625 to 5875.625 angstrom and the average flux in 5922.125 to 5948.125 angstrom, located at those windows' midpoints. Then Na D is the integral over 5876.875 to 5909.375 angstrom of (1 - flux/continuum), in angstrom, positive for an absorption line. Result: 3.54 angstrom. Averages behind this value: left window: 2.5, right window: 2.67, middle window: 2.28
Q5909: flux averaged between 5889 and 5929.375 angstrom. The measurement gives 2.43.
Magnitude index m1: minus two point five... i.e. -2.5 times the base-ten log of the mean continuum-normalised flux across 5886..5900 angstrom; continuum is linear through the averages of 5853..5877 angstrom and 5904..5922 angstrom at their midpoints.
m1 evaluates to 0.208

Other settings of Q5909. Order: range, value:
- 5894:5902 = 2.21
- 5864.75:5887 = 2.44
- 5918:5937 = 2.65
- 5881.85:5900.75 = 2.15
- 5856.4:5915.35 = 2.39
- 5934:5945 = 2.66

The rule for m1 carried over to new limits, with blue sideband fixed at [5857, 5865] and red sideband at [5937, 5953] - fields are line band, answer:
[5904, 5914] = 0.04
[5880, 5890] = 0.15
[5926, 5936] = -0.02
